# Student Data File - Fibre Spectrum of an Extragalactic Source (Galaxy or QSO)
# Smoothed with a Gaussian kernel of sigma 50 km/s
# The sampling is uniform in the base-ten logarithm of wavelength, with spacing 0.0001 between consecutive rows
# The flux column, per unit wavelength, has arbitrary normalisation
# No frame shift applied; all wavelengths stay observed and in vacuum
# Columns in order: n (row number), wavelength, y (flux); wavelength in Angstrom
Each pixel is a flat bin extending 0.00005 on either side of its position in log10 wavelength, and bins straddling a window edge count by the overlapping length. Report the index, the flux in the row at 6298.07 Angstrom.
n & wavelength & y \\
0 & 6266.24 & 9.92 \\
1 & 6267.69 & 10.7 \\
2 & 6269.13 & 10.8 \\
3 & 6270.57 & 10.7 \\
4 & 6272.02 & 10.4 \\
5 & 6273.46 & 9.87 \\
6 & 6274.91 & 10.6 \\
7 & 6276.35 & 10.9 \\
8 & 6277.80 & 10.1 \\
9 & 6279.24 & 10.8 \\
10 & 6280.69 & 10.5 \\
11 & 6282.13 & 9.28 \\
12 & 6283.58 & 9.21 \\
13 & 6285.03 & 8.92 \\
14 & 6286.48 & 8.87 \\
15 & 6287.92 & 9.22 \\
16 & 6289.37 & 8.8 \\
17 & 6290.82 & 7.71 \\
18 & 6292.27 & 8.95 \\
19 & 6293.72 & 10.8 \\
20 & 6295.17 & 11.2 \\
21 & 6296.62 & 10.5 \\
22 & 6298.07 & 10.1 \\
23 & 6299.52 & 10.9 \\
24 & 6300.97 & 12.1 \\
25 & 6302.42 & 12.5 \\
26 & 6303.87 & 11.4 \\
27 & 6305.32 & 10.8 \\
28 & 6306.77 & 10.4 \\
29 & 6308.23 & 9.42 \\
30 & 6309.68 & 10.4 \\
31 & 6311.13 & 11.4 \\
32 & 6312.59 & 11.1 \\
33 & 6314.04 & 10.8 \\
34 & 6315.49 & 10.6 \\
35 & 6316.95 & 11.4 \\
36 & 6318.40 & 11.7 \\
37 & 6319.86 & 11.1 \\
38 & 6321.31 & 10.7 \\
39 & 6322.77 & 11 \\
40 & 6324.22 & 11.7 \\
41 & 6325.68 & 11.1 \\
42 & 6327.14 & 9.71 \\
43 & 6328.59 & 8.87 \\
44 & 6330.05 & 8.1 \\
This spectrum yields 10.1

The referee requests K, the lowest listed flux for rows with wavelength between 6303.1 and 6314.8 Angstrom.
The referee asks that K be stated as 9.42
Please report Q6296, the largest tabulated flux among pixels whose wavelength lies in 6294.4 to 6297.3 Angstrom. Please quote 11.2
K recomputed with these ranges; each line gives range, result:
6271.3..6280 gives 9.87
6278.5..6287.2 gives 8.87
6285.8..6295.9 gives 7.71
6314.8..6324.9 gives 10.6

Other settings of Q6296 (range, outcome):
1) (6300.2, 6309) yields 12.5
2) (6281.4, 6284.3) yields 9.28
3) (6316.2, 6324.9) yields 11.7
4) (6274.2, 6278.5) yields 10.9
